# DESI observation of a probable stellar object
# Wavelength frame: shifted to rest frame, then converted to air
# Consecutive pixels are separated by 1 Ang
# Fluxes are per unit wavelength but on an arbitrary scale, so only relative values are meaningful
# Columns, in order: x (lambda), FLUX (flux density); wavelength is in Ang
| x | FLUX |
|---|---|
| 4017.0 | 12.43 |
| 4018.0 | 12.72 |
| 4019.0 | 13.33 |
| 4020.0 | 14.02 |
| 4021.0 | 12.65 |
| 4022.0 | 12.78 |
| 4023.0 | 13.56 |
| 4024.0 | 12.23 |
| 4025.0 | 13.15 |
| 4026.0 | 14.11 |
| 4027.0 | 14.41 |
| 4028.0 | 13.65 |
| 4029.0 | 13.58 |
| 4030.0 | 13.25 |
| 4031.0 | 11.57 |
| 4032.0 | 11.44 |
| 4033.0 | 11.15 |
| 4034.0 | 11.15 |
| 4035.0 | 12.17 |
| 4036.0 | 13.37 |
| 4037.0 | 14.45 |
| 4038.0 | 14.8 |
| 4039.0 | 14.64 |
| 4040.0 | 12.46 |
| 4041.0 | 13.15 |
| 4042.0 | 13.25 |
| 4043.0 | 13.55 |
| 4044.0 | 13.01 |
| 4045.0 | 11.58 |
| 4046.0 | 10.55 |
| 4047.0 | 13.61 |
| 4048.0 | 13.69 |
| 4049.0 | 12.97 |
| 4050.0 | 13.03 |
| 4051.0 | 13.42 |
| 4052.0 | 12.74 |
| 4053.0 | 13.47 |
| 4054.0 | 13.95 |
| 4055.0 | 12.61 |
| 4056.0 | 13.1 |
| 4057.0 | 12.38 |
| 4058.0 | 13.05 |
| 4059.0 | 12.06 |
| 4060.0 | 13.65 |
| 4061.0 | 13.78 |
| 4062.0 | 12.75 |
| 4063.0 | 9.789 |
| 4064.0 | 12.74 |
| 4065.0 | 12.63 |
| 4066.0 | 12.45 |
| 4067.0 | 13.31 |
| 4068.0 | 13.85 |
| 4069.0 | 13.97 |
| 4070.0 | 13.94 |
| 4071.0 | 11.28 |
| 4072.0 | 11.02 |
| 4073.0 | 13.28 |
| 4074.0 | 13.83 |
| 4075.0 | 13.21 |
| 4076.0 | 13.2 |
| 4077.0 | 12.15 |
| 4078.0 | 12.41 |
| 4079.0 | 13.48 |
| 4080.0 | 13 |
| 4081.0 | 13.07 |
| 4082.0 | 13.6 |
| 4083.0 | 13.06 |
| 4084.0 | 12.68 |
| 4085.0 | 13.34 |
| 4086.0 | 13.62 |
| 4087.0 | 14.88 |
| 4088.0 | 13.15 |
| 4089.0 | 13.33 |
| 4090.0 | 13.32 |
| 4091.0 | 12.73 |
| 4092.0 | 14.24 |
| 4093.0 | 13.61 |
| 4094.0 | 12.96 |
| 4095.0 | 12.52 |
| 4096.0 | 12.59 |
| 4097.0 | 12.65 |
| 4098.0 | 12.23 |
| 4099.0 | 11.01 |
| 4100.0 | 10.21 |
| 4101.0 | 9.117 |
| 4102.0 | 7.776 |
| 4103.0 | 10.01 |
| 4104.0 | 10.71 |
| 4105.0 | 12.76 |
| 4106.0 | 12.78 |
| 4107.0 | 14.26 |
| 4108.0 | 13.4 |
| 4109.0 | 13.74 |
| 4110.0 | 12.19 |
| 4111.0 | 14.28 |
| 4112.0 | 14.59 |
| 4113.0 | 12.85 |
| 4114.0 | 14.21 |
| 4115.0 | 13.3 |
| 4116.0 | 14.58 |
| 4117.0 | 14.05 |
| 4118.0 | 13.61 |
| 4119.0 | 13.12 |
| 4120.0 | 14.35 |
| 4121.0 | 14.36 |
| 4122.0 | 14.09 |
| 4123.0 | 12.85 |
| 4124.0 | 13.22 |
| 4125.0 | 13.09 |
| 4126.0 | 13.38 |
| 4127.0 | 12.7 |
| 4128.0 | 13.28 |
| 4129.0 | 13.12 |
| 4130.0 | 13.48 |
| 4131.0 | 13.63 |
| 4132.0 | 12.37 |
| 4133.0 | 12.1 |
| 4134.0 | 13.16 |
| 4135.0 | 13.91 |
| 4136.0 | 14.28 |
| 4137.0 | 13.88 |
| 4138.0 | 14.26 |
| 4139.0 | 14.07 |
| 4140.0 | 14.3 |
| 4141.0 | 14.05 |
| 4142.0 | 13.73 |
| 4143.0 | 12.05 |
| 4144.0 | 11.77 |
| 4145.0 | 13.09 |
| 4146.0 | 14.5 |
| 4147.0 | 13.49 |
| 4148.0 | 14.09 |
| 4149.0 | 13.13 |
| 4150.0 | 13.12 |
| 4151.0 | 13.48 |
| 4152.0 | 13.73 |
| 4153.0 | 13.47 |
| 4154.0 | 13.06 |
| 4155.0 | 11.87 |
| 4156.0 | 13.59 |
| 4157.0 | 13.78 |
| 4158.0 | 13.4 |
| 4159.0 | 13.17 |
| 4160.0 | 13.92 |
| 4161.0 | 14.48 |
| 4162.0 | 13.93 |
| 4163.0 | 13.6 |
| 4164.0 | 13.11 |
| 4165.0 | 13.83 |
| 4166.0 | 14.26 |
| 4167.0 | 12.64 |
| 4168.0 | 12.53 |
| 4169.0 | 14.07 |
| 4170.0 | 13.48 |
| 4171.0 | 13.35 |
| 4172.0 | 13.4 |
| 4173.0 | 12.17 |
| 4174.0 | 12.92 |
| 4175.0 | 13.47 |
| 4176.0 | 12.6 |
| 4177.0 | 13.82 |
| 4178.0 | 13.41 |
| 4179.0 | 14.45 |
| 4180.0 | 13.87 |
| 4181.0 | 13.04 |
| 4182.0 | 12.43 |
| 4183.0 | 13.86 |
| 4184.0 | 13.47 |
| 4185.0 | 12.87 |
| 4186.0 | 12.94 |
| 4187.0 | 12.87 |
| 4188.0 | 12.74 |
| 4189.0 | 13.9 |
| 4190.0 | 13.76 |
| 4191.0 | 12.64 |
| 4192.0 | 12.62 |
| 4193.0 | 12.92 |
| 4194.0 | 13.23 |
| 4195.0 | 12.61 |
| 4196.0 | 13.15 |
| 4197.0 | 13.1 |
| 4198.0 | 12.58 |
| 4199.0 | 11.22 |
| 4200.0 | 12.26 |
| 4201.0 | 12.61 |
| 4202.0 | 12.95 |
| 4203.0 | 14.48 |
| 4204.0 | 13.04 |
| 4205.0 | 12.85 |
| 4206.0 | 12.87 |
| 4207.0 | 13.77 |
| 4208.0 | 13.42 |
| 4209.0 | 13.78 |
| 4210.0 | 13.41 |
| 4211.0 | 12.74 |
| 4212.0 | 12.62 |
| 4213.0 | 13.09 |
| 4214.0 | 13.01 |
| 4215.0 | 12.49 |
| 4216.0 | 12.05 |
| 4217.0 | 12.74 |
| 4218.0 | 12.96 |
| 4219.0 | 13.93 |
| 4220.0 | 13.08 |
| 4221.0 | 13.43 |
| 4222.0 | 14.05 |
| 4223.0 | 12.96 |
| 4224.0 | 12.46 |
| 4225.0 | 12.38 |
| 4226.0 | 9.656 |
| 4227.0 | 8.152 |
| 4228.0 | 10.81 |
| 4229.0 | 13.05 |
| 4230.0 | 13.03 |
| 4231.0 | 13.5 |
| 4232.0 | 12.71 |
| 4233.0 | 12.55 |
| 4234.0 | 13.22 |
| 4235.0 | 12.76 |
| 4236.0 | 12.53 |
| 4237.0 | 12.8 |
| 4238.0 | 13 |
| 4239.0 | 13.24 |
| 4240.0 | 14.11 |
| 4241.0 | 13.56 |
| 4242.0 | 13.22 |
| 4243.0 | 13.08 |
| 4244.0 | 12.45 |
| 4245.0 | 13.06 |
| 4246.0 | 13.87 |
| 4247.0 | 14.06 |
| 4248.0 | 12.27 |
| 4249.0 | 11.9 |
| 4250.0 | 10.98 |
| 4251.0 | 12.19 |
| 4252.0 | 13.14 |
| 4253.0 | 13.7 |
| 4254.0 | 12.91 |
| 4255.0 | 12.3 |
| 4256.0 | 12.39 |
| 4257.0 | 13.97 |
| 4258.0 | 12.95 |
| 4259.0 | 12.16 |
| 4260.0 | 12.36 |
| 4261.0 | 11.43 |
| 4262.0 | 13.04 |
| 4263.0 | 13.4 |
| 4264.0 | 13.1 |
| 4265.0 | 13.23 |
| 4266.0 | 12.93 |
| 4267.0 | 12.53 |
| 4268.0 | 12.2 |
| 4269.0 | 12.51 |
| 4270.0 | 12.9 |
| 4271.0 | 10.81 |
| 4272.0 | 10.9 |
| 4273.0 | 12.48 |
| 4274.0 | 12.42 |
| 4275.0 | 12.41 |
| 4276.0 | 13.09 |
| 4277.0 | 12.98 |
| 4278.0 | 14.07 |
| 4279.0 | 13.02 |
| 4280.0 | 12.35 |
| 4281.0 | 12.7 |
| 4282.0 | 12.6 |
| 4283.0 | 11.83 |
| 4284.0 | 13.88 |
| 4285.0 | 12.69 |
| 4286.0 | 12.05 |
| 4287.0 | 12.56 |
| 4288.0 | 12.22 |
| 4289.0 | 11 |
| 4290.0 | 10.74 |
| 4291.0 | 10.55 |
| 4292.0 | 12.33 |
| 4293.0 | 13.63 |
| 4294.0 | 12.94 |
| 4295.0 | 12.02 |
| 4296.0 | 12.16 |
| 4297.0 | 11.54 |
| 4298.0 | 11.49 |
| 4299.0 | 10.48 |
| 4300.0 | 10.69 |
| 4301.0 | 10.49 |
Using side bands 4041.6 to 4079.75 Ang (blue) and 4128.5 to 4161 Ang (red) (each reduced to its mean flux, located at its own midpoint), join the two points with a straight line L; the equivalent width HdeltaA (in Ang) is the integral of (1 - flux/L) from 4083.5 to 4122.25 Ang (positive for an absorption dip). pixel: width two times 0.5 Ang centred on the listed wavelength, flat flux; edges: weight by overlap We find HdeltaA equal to 0.7 Ang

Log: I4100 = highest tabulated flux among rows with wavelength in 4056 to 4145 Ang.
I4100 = 14.88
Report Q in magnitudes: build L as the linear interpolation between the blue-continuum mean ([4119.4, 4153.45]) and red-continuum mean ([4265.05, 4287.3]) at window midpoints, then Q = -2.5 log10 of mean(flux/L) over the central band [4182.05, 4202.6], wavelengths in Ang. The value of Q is 0.02 mag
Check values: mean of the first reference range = 13.5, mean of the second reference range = 12.6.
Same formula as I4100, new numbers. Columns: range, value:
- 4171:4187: 14.45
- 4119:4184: 14.5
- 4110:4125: 14.59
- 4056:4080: 13.97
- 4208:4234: 14.05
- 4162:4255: 14.48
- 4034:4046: 14.8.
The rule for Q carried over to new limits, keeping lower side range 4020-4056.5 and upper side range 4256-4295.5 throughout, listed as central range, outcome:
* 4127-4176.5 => -0.05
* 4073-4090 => -0.03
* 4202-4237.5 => -0.01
